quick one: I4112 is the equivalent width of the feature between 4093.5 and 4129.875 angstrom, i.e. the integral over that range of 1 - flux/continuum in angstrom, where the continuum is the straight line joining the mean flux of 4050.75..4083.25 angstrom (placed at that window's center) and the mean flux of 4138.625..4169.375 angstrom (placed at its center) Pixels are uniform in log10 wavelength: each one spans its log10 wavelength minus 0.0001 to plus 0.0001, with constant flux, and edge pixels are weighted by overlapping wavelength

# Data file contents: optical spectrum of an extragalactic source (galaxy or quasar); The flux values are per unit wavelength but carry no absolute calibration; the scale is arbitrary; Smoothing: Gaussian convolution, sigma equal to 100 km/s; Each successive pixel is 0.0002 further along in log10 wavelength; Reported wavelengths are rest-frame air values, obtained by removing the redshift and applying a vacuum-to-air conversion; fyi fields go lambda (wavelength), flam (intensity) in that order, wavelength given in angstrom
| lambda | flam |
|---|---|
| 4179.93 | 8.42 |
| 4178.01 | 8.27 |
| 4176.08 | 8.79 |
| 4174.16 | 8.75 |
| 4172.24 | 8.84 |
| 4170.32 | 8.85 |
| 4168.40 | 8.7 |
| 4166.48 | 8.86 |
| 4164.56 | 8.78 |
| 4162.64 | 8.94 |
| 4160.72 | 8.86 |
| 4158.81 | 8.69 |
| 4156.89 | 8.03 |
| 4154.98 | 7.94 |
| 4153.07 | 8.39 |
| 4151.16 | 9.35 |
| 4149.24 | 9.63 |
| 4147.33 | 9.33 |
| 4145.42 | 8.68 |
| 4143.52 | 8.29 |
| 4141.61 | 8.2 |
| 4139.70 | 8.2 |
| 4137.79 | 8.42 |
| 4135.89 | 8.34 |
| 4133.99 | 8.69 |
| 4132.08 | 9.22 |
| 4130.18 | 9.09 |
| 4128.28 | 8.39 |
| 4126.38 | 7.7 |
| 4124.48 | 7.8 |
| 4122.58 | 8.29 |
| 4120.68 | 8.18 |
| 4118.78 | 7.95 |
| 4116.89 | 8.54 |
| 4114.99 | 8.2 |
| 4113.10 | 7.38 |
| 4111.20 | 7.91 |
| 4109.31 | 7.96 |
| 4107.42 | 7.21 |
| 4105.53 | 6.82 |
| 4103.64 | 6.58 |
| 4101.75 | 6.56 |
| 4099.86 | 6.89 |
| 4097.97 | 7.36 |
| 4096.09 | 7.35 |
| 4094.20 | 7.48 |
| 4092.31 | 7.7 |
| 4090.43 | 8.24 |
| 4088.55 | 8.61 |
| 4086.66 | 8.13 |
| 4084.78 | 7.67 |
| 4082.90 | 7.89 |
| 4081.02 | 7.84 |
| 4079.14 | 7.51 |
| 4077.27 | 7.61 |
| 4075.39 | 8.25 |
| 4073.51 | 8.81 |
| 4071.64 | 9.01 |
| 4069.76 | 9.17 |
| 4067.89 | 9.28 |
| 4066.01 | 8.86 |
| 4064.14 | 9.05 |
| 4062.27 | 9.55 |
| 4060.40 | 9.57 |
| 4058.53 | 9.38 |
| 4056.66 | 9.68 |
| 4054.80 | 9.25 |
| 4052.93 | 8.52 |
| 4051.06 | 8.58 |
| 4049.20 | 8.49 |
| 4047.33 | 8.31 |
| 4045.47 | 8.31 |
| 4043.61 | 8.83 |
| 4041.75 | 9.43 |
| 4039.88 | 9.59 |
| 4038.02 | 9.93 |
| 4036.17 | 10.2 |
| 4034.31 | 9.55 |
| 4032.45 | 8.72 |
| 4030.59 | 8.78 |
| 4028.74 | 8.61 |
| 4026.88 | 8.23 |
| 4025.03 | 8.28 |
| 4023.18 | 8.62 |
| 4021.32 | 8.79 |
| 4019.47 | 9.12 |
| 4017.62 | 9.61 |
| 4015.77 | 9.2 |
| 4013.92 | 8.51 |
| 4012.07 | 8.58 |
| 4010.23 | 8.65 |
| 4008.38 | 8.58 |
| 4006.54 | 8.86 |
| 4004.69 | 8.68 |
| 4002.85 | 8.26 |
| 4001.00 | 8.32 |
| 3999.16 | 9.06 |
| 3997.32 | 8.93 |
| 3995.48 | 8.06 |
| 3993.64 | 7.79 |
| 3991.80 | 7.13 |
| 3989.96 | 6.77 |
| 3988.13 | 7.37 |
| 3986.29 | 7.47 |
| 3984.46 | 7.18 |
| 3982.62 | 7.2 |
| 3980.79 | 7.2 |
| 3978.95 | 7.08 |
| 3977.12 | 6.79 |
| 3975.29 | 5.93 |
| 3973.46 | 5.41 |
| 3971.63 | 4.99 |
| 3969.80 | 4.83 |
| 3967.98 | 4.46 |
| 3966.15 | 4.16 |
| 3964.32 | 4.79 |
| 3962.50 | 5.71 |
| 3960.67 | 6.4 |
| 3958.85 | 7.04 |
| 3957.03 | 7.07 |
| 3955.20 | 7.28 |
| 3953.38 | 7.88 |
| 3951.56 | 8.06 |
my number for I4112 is 4.6 angstrom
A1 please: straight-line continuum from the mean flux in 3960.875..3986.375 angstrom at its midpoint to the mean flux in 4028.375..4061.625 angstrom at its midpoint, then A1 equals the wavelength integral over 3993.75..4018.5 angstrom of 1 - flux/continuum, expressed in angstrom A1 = -4.45 angstrom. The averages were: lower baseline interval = 5.91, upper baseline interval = 9.11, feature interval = 8.68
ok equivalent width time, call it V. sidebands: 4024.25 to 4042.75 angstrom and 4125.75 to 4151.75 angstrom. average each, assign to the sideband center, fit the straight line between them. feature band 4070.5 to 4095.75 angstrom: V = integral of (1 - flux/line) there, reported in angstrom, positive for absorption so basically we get 2.5 angstrom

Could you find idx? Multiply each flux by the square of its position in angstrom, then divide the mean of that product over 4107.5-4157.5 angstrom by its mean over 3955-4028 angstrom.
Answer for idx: 1.21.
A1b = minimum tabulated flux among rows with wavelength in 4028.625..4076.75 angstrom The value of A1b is 8.25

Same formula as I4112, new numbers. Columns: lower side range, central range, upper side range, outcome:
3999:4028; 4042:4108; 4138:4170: 3.3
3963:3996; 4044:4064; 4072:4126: -4.8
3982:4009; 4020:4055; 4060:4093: -2.8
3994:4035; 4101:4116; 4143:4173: 2.4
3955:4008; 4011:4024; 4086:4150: -3.1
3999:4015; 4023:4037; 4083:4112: -0.9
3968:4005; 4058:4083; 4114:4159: -2.6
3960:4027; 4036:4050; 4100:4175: -2.4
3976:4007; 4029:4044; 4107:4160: -2.7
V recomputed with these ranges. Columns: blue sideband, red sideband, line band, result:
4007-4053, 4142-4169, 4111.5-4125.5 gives 1.2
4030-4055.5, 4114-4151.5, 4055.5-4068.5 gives -0.6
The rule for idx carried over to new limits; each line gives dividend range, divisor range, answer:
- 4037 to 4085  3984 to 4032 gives 1.08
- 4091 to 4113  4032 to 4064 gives 0.81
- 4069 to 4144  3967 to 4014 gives 1.15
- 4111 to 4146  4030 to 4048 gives 0.94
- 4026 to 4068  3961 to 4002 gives 1.40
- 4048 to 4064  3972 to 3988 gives 1.40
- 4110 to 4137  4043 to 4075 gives 0.95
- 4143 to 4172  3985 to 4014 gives 1.16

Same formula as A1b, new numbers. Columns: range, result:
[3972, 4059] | 5.41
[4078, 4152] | 6.56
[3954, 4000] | 4.16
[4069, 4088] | 7.51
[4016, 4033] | 8.23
